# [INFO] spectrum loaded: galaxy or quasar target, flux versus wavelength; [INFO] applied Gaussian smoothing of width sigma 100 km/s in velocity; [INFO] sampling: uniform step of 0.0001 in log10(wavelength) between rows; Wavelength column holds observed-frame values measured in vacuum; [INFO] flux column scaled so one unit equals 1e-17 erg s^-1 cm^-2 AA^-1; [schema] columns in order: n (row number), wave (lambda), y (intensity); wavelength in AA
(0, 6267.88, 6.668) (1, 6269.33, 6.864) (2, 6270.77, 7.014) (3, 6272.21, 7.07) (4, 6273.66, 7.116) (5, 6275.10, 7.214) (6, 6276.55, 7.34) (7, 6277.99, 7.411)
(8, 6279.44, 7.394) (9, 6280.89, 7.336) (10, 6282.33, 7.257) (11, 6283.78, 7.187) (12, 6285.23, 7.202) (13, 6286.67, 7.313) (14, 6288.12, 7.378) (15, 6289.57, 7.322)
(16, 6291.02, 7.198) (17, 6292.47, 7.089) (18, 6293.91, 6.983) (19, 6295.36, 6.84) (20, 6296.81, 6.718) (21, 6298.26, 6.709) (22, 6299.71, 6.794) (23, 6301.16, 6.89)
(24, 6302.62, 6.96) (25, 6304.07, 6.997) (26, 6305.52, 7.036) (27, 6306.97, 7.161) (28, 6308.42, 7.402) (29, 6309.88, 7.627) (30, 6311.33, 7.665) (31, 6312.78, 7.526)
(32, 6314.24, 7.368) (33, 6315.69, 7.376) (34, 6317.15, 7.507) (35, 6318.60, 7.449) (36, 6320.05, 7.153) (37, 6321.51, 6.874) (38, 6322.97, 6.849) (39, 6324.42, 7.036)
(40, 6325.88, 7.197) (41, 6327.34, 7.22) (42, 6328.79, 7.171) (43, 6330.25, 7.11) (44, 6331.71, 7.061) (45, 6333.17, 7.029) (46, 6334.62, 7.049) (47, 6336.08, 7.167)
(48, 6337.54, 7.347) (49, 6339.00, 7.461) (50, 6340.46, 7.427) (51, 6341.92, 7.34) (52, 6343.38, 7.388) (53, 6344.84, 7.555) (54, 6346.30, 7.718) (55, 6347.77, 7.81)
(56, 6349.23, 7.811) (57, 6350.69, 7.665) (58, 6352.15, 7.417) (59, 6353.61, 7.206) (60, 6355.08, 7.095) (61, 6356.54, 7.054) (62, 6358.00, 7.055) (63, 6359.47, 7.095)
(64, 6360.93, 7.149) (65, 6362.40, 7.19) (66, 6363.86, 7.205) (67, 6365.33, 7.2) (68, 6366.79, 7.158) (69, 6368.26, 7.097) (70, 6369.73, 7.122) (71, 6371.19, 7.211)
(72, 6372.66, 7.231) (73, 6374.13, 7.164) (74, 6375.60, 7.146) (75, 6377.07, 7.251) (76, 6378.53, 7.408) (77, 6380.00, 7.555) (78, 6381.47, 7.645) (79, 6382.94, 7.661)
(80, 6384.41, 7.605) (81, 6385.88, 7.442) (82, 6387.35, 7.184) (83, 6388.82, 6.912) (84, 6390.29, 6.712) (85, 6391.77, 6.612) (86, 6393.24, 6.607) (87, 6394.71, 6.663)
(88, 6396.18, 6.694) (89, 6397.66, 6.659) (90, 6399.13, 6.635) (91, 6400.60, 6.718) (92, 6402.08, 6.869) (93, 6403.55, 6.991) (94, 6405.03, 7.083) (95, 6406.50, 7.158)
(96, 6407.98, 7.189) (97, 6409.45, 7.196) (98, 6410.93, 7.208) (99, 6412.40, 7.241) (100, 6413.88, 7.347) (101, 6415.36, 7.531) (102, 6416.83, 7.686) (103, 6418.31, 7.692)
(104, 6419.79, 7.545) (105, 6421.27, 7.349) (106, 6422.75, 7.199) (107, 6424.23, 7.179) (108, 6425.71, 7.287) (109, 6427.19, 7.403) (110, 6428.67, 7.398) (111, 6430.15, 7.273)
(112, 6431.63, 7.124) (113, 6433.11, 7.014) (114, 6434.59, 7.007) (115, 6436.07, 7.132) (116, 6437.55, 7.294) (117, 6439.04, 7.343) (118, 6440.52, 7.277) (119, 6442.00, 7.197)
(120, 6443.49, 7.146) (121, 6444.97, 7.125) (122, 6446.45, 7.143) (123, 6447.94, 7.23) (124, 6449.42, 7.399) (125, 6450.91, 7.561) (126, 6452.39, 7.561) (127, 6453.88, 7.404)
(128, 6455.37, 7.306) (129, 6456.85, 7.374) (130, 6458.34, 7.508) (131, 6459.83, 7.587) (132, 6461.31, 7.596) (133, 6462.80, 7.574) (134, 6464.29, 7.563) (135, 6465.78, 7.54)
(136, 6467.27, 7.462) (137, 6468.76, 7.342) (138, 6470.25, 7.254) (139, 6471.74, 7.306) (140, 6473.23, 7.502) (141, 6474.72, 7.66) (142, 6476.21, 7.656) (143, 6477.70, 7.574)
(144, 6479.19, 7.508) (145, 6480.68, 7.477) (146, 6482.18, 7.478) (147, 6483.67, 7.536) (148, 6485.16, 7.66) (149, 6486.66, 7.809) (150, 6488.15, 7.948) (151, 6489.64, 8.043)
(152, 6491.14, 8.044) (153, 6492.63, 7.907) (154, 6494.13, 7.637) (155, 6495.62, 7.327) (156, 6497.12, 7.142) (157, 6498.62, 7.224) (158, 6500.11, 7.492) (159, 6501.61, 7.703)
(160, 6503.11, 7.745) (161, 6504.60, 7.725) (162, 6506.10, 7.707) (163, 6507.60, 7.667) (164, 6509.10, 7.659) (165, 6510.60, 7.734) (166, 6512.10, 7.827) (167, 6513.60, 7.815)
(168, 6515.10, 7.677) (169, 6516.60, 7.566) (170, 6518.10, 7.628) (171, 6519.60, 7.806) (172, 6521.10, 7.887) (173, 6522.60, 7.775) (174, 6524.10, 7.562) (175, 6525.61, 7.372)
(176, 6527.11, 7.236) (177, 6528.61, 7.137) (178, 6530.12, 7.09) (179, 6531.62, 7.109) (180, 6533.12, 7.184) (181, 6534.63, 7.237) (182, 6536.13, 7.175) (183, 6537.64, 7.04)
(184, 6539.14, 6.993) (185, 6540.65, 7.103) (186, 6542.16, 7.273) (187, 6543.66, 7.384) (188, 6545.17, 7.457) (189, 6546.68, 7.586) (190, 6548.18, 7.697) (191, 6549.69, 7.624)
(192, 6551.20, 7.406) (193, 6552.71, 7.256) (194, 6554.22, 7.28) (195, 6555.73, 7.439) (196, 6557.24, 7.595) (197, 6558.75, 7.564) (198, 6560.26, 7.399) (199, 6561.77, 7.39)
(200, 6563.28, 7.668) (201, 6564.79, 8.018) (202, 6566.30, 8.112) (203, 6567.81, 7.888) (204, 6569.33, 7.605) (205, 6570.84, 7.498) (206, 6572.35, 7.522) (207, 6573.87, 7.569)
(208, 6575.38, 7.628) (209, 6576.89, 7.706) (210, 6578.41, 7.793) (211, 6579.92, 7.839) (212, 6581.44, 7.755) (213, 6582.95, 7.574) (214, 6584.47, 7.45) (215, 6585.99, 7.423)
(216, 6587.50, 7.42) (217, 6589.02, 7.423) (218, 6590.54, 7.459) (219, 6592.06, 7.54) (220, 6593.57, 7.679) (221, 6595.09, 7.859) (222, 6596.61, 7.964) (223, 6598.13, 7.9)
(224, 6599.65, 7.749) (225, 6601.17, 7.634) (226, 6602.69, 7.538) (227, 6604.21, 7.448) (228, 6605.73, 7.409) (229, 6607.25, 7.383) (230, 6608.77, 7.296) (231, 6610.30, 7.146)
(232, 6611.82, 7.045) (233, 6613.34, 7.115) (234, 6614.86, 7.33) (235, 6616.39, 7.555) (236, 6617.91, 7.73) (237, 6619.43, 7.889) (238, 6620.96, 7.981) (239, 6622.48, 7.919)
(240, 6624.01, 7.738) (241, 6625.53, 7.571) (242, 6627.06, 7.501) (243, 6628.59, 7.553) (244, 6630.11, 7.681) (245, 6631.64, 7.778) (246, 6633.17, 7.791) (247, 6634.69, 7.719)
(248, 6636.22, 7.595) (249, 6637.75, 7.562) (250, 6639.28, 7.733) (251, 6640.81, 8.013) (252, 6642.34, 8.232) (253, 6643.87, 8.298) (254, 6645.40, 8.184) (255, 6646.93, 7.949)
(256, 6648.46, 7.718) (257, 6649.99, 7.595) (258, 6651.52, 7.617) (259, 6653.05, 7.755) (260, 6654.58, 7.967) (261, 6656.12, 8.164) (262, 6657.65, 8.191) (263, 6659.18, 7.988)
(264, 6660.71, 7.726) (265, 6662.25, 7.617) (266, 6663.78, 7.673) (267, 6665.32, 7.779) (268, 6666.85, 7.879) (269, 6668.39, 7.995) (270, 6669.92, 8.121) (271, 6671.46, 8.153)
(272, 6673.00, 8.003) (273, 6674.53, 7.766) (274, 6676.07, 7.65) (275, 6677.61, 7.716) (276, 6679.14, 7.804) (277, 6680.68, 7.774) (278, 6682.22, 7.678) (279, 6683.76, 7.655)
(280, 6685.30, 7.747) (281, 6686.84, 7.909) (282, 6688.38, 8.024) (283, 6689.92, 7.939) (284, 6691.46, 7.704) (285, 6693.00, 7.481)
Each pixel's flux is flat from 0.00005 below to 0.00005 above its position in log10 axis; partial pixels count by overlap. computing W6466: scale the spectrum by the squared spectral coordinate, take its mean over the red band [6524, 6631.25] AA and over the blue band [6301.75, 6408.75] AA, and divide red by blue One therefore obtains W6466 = 1.1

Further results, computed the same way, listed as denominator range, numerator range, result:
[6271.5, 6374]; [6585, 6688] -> 1.18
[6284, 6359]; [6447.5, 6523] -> 1.11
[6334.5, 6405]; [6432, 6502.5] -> 1.07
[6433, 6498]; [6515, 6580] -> 1.03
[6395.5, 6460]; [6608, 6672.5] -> 1.15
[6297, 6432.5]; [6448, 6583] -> 1.10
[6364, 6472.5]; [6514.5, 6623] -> 1.09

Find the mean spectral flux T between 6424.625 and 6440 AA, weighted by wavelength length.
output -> 7.23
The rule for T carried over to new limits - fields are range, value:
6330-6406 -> 7.19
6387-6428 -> 7.09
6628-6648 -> 7.85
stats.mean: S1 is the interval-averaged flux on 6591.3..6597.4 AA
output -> 7.77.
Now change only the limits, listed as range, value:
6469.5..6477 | 7.48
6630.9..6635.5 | 7.77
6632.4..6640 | 7.68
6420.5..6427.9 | 7.28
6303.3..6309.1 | 7.15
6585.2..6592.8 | 7.45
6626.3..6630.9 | 7.58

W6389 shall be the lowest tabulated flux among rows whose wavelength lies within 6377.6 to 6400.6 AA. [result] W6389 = 6.607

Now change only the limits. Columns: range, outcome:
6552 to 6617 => 7.045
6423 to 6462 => 7.007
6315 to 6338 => 6.849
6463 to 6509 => 7.142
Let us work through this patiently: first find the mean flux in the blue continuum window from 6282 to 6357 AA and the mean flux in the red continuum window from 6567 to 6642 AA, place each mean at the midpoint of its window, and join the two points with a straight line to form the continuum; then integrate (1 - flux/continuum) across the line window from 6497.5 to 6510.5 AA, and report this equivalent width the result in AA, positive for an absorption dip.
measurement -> -0.2 AA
